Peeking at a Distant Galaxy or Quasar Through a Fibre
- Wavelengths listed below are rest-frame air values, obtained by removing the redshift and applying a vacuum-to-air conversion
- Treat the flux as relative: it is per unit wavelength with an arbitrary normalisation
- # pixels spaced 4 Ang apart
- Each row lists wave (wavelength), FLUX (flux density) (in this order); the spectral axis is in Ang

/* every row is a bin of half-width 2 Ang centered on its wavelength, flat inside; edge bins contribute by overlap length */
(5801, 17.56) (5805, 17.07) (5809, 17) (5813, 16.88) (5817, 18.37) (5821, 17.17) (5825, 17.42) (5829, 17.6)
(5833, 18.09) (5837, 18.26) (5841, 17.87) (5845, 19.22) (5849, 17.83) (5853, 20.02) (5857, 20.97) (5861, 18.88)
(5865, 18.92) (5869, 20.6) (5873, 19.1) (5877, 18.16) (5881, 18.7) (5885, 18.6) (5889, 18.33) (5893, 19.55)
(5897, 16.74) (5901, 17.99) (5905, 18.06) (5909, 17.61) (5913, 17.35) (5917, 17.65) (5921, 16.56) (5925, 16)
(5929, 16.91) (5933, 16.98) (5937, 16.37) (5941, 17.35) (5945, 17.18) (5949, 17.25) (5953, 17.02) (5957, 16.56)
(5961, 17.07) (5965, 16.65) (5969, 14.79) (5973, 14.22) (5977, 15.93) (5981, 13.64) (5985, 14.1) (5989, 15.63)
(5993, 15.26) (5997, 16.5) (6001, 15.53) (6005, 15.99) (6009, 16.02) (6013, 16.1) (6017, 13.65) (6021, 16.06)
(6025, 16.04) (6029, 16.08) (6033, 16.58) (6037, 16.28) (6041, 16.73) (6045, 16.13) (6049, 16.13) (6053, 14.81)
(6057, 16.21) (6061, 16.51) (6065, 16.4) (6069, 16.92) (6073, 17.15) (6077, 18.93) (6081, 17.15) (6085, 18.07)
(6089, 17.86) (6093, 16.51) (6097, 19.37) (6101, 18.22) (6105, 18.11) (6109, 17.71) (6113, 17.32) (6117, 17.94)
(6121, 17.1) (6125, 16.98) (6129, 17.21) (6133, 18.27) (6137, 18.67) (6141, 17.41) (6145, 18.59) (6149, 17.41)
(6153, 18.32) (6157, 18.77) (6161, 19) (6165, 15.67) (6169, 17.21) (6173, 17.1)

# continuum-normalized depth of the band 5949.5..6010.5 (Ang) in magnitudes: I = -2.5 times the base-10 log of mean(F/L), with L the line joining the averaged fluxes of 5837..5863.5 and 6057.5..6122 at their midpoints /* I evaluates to 0.16 mag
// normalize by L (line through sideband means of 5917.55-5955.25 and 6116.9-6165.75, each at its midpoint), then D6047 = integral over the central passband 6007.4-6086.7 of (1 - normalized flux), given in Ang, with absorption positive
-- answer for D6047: 4.60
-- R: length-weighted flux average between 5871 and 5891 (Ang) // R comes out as 18.6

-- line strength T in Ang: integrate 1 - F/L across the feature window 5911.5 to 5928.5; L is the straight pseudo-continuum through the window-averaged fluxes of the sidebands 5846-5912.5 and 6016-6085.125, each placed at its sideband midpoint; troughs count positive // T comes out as 1.2 Ang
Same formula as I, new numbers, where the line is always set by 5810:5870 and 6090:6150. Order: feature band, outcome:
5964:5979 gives 0.185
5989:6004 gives 0.150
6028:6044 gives 0.100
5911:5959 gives 0.081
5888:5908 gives 0.014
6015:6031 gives 0.167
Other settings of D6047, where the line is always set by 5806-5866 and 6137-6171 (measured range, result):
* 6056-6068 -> 1.0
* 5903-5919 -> 0.4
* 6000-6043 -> 5.0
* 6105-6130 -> 0.6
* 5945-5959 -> 0.9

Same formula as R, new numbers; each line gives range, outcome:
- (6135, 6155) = 18.1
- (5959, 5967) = 16.9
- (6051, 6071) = 16.2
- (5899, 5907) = 18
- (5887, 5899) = 18.2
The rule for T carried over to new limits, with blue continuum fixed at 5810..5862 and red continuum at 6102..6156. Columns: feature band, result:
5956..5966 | 0.7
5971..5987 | 3.2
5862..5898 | -1.1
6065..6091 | 0.4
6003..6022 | 2.6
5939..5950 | 0.5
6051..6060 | 1.2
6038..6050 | 1.1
